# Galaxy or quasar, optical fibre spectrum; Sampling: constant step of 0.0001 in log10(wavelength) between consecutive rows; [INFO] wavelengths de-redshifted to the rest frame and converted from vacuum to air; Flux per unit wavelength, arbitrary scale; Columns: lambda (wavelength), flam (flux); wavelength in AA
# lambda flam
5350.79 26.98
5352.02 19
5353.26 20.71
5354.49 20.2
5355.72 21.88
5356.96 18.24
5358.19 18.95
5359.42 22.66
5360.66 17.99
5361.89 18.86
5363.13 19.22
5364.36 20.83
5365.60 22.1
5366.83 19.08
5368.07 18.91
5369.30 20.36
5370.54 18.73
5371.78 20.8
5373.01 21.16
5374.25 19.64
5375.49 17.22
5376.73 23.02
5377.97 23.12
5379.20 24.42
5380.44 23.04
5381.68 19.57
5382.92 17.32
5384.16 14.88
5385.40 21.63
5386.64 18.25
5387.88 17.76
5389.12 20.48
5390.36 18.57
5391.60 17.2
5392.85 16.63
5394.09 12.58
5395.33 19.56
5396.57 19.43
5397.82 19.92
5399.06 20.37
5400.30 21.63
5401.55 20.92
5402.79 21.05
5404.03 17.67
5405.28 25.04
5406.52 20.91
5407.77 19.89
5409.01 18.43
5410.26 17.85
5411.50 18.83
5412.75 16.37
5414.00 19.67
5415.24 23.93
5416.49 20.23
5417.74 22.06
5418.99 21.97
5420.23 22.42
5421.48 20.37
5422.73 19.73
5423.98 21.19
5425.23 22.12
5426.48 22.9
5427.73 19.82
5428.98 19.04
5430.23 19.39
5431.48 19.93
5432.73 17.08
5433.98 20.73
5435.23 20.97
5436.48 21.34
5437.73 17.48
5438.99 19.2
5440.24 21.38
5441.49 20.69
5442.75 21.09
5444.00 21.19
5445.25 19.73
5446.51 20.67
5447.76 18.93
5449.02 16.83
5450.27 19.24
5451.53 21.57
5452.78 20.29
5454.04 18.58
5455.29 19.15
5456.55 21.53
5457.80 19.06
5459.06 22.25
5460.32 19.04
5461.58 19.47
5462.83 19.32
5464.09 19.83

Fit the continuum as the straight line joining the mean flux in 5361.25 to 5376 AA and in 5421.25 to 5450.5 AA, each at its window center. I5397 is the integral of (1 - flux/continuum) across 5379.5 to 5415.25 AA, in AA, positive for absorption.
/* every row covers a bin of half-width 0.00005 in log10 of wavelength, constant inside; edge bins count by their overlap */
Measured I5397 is 1.1 AA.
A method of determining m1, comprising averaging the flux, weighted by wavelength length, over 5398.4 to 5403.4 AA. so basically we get 21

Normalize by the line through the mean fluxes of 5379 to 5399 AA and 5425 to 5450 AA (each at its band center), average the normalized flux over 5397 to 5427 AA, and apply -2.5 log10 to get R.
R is -0.07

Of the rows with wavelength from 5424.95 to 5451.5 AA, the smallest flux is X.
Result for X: 16.83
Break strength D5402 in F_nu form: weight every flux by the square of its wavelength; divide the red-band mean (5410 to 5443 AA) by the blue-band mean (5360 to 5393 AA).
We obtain 1.0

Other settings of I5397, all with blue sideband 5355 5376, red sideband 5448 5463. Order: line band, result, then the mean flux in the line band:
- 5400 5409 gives -0.5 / 20.8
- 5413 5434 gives -1.0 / 20.7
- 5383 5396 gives 1.3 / 17.7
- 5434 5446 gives -0.4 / 20.4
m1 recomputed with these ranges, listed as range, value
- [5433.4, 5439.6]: 19.9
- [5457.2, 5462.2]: 19.9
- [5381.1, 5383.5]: 18.4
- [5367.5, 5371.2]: 19.4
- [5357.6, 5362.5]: 19.6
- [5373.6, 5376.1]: 18.4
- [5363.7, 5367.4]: 20.7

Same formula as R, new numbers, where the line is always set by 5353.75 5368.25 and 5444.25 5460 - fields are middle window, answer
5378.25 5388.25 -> 0.008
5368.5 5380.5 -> -0.059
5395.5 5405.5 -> -0.033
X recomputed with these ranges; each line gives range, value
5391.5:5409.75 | 12.58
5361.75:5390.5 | 14.88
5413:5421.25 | 19.67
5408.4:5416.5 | 16.37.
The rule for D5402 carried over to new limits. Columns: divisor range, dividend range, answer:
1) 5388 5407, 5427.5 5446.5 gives 1.04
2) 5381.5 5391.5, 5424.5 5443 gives 1.11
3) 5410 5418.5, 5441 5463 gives 1.01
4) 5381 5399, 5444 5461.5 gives 1.11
